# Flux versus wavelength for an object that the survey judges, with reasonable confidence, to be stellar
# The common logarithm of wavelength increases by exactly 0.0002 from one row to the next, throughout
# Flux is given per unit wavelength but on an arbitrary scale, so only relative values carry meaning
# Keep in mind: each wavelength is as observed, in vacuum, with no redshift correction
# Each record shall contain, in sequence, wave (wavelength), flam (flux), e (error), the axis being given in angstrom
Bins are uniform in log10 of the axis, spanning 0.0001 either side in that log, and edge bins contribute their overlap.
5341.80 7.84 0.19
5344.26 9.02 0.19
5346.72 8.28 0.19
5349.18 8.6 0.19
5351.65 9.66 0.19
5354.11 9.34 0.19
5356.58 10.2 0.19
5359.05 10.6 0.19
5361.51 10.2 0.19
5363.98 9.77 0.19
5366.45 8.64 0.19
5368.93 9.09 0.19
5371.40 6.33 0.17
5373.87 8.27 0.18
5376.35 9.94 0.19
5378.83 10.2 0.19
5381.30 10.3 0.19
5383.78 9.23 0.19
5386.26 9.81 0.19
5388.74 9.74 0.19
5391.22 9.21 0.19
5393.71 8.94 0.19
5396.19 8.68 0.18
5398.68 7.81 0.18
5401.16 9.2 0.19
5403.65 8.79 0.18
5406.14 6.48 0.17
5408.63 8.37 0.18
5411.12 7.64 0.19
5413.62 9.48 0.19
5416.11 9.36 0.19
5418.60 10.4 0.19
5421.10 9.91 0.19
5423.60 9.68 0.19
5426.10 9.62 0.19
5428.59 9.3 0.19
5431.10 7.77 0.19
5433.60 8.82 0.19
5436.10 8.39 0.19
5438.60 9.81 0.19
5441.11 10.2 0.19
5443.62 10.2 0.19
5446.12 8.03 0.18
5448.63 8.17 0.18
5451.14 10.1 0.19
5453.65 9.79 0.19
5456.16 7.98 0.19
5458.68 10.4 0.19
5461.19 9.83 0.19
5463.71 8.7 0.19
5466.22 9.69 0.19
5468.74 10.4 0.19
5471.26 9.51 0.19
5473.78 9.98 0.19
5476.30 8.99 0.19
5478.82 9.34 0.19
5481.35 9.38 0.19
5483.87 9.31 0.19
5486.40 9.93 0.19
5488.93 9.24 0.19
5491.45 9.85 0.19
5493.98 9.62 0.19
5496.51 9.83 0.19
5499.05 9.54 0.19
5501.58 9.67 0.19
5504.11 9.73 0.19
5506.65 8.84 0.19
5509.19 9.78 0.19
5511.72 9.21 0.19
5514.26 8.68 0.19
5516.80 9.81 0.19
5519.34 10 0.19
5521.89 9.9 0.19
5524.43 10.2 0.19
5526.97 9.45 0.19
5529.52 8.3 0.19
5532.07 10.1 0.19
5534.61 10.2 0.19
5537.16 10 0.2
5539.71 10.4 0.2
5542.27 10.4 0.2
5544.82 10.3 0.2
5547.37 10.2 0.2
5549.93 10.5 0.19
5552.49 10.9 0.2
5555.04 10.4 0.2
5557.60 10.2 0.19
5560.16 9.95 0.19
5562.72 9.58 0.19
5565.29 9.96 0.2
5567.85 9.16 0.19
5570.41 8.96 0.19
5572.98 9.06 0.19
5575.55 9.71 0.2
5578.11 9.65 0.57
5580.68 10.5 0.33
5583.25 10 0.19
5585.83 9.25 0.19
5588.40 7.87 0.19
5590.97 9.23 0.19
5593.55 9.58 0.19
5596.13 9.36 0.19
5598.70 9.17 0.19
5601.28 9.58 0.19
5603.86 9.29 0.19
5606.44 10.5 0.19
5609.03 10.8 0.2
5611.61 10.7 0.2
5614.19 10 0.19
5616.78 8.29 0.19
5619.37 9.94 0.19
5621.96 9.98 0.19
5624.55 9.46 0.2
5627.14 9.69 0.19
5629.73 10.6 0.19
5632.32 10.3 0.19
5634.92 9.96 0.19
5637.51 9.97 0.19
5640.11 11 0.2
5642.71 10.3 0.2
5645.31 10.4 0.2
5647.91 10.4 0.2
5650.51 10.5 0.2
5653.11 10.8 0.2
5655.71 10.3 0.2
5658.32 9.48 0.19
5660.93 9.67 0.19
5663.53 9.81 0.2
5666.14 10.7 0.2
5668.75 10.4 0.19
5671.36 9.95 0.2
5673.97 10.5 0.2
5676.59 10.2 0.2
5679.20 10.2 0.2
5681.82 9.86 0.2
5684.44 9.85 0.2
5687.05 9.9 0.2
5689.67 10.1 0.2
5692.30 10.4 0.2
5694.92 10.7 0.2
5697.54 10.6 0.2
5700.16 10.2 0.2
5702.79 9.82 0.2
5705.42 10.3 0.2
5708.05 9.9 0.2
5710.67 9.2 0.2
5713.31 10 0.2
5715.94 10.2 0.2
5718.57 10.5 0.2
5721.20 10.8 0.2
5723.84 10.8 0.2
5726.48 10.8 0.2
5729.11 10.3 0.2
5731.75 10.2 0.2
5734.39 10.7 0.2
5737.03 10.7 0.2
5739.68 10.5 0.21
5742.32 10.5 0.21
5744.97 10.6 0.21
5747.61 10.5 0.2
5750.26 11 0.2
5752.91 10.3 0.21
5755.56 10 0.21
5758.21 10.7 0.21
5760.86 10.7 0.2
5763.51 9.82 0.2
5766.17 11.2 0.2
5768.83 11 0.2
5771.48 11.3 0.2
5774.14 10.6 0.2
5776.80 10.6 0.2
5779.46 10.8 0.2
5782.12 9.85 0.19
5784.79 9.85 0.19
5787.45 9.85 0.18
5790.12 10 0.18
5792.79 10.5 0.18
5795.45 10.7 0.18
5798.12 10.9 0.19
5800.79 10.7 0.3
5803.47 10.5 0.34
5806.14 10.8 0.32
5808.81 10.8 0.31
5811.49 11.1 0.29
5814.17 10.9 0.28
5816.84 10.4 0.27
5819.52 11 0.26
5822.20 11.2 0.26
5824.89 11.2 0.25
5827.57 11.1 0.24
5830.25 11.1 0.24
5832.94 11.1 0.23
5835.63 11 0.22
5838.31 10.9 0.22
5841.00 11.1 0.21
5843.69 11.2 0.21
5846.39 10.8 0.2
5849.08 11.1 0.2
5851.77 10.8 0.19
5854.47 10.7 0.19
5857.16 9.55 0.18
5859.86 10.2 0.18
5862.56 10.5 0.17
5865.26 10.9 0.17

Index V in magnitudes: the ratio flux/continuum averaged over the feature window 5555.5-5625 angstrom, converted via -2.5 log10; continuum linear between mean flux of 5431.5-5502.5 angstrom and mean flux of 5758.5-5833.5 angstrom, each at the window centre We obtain 0.03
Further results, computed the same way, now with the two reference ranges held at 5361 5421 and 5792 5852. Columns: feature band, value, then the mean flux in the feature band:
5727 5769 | 0.01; 10.5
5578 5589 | 0.04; 9.53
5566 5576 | 0.07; 9.23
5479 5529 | -0.01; 9.55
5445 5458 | 0.05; 8.89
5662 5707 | 0.01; 10.2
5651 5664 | 0.01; 10.1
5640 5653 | -0.04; 10.5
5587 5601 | 0.09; 9.09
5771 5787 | 0.03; 10.4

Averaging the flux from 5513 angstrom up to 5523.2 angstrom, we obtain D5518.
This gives 9.6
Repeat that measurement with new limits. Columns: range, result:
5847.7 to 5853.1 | 11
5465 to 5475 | 9.89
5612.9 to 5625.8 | 9.53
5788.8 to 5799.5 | 10.5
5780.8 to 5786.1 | 9.84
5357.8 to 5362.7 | 10.4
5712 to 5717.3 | 10.1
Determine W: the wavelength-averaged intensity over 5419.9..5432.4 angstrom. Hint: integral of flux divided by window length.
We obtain 9.25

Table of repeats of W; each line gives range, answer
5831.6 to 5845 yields 11.1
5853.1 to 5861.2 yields 10.2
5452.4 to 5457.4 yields 8.89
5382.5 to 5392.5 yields 9.49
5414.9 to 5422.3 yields 9.89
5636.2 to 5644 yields 10.4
